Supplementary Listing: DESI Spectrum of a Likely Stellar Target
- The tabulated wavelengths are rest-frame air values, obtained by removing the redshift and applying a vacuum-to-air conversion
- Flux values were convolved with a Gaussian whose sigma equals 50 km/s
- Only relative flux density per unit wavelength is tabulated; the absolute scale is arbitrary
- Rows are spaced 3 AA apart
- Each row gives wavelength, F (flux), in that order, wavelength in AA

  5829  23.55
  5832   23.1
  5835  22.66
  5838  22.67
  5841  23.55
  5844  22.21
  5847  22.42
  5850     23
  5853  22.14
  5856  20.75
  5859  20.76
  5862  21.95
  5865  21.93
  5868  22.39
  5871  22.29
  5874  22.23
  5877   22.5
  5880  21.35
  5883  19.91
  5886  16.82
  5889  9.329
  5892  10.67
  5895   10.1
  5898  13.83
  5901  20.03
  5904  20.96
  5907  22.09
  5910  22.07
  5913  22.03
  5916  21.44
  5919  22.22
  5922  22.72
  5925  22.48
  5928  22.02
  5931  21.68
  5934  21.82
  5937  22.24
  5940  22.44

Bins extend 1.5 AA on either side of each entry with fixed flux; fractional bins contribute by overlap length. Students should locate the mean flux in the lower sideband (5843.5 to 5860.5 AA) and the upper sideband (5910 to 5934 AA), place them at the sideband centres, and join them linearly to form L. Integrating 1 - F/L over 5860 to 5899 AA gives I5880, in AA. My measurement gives 6.66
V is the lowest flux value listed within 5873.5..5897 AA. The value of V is 9.329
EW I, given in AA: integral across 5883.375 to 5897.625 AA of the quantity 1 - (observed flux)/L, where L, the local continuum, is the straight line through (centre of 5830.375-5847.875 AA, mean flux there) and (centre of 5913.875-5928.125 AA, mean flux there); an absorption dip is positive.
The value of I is 6.3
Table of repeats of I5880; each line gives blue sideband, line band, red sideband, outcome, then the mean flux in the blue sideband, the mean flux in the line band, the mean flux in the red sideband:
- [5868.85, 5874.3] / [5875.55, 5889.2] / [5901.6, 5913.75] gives 2.0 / 22.3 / 18.8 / 21.6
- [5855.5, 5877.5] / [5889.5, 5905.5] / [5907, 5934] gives 5.3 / 21.9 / 14.8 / 22.1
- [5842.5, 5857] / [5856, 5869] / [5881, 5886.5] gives -0.4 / 22.2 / 21.6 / 18.9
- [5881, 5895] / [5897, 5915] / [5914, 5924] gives -1.5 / 14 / 20.4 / 22.1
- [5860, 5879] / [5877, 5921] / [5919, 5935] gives 7.7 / 22.2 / 18.3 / 22.2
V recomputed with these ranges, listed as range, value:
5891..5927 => 10.1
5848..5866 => 20.75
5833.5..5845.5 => 22.21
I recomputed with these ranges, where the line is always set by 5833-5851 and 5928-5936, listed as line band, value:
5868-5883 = 0.3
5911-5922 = 0.0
